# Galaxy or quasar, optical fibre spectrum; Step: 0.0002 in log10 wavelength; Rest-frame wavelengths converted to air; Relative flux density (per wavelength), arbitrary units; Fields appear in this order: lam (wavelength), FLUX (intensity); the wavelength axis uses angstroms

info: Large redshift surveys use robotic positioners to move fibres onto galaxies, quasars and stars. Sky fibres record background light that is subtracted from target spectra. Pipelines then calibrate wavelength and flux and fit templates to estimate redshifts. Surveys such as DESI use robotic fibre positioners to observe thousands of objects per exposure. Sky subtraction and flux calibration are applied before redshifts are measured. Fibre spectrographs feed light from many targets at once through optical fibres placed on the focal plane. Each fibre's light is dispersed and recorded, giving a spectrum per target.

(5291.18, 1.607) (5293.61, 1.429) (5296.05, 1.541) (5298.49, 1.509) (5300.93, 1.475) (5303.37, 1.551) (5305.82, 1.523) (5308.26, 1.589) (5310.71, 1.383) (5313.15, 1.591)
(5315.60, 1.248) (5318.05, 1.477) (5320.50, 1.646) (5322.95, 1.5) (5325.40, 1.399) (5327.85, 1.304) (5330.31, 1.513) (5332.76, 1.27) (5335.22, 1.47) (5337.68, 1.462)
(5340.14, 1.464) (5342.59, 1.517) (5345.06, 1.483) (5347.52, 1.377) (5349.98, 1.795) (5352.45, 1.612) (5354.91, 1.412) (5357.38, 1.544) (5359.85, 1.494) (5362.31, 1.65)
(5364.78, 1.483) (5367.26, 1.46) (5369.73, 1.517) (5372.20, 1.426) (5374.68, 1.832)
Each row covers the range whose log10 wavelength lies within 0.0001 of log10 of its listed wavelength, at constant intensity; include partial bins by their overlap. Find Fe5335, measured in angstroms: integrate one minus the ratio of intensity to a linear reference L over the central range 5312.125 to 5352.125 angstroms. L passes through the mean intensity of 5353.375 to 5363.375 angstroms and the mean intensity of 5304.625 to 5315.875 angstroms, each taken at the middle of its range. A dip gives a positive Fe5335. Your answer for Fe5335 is 0.9 angstroms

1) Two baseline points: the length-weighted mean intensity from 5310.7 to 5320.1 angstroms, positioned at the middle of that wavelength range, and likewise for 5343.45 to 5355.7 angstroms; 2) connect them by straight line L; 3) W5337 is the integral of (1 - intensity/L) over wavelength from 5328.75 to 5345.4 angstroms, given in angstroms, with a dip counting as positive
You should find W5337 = 0.63 angstroms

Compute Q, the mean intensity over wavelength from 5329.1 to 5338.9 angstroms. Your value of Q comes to 1.43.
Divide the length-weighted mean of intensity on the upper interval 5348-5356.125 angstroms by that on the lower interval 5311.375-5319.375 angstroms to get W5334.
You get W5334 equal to 1.10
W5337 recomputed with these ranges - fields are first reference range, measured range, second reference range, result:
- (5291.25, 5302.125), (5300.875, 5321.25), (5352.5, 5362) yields 0.1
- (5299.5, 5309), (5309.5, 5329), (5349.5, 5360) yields 1.2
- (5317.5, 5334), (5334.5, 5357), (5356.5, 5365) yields -0.1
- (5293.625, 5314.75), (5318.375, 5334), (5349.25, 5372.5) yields 0.8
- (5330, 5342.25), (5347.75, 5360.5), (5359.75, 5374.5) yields -0.6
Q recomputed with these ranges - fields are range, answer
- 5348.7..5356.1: 1.61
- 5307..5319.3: 1.46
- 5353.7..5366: 1.52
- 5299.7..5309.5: 1.53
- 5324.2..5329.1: 1.35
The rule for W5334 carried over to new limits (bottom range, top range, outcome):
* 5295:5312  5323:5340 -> 0.94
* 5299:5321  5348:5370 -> 1.04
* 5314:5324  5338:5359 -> 1.03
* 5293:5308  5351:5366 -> 1.02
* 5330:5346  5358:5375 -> 1.06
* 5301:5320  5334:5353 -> 1.02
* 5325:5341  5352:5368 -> 1.08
